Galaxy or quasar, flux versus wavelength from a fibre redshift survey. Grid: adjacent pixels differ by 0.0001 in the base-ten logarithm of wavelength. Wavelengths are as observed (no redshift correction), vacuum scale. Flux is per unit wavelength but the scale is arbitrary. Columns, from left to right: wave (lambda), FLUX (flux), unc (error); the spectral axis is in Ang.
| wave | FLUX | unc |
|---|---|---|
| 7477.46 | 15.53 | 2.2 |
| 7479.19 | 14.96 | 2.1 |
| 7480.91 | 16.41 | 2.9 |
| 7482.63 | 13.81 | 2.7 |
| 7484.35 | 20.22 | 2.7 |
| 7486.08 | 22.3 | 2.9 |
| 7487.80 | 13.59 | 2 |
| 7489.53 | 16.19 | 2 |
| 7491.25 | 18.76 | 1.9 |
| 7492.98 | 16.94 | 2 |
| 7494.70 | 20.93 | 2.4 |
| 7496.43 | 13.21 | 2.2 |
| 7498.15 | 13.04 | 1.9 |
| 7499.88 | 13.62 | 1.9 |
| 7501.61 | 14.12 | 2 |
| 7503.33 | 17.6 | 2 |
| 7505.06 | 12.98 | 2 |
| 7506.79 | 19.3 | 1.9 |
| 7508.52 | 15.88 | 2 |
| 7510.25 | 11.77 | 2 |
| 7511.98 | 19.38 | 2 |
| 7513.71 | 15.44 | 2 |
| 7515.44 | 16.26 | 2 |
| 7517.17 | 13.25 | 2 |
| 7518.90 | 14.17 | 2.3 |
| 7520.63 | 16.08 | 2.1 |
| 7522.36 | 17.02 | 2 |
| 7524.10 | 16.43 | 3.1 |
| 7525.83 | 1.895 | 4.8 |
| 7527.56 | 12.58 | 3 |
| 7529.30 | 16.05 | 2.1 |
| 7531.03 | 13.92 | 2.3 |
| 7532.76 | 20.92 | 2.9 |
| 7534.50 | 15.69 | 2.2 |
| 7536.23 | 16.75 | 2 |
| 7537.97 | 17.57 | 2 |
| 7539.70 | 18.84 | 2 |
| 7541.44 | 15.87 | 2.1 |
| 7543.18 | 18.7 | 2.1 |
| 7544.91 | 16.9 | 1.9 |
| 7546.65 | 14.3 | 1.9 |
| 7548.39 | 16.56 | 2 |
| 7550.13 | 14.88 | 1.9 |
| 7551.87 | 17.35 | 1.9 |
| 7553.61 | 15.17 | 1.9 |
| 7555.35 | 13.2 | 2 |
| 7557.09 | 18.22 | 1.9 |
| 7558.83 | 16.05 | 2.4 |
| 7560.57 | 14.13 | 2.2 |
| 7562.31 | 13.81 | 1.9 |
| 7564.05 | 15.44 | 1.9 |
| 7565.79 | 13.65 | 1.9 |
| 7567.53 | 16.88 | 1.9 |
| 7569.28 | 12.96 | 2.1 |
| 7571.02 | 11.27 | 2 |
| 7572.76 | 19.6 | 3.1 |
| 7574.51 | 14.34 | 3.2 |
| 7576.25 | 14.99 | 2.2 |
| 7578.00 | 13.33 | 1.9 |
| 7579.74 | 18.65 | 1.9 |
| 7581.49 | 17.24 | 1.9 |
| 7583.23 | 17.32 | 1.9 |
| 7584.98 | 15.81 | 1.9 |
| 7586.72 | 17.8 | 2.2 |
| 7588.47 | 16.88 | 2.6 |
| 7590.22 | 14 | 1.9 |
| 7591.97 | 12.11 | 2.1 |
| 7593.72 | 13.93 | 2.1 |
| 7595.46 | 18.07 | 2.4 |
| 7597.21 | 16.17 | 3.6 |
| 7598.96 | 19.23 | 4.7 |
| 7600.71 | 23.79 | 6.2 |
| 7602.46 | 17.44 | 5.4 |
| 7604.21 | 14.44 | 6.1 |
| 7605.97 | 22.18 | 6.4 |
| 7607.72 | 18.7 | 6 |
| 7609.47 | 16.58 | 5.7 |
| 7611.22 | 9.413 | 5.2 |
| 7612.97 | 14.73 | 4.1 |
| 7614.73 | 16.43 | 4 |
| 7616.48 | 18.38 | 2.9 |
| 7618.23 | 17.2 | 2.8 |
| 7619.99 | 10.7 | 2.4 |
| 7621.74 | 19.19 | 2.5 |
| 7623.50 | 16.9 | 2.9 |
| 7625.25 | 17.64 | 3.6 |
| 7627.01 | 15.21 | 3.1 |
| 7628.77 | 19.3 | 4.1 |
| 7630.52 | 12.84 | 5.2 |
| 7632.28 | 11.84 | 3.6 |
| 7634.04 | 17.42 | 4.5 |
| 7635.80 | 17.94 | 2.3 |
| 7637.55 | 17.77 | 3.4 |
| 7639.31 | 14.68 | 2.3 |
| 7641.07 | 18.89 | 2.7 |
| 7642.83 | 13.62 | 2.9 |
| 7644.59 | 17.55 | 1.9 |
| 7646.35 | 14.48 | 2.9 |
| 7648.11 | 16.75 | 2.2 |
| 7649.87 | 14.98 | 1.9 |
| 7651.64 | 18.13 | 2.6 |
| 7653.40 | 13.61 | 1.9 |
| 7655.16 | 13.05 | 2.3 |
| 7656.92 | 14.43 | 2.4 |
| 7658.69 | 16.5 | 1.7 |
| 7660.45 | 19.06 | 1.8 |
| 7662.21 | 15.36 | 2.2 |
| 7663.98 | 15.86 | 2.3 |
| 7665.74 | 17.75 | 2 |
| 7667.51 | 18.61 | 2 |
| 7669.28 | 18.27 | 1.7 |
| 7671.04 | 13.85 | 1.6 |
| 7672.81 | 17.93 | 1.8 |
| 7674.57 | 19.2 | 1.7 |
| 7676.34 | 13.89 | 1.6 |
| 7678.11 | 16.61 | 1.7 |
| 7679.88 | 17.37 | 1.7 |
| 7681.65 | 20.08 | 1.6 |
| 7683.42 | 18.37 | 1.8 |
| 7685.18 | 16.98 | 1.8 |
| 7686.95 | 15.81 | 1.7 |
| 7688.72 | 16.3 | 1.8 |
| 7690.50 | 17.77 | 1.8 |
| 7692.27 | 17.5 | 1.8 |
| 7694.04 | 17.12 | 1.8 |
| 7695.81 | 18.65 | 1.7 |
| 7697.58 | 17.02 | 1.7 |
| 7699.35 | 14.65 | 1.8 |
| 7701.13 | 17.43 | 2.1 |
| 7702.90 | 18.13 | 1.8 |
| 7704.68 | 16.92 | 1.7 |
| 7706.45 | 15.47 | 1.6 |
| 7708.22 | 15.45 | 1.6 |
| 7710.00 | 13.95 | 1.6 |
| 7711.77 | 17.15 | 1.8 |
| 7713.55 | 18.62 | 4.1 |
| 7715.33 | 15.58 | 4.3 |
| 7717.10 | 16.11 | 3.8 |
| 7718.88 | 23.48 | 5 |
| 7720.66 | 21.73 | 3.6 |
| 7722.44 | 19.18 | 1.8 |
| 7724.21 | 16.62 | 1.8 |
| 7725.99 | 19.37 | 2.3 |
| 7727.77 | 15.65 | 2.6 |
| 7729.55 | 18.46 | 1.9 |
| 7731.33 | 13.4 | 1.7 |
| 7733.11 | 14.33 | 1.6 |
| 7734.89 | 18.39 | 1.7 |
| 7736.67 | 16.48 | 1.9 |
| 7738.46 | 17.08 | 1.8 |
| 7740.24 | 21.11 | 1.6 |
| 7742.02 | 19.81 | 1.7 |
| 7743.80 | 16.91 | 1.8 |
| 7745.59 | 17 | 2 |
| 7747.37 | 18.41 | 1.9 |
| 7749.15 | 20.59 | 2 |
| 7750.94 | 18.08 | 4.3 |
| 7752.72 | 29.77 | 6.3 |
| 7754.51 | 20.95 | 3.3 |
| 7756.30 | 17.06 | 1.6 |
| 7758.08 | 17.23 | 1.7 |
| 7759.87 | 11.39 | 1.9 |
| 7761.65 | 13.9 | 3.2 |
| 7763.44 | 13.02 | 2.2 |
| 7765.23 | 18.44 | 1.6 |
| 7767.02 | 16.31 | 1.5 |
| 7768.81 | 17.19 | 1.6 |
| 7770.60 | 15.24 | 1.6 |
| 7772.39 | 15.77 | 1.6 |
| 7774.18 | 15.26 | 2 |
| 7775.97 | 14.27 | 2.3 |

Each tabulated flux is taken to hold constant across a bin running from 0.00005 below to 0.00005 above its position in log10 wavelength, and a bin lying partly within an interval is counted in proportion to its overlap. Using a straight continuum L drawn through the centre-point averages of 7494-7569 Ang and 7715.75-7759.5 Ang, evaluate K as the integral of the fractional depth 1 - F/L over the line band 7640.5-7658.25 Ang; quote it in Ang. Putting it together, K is 1.74 Ang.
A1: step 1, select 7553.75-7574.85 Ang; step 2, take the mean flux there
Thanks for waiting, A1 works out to 15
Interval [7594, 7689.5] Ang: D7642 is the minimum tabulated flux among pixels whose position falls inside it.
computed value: 9.413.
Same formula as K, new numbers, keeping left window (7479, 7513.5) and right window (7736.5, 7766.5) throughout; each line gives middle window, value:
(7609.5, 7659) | 4.42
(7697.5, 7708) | 0.73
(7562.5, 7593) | 2.64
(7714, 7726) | -0.65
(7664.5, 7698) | 0.52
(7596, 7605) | -0.66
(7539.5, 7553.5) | 0.11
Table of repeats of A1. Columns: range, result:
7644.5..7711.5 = 16.6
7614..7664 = 16.1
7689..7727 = 17.5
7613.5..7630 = 16.6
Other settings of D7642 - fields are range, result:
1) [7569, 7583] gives 11.27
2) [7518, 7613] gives 1.895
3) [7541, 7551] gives 14.3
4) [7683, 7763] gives 11.39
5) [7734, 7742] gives 16.48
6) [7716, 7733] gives 13.4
